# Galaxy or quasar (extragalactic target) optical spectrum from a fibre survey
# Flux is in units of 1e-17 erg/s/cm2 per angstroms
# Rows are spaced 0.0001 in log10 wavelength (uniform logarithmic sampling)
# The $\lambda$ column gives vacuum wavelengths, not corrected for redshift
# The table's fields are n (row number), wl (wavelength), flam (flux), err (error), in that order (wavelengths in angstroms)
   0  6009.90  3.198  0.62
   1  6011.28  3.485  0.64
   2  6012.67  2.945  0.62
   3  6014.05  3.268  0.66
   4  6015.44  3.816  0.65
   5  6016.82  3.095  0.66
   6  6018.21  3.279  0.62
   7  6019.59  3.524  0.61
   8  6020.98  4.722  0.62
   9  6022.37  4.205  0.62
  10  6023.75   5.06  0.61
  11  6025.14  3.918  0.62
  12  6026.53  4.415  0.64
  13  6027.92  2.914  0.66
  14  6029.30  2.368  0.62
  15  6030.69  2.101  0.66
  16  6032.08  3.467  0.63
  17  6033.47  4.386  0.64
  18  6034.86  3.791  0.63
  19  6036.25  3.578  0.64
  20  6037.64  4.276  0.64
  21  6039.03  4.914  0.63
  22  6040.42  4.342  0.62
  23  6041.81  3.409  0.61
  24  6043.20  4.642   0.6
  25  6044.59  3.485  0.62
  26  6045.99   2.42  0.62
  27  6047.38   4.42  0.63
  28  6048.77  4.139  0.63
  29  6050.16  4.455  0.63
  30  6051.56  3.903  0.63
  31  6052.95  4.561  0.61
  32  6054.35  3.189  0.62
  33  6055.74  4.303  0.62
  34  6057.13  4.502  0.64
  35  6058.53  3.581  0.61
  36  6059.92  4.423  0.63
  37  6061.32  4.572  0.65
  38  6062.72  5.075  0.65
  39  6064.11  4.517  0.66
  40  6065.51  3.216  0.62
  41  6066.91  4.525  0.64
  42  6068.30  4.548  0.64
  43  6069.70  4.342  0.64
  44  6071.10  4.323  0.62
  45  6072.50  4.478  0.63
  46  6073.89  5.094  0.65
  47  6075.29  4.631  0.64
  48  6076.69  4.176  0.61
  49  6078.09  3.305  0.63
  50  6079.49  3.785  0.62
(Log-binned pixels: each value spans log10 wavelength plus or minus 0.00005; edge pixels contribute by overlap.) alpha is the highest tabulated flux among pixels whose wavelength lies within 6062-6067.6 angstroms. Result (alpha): 5.075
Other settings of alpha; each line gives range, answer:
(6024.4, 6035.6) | 4.415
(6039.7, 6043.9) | 4.642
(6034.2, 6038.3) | 4.276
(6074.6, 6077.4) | 4.631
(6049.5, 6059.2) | 4.561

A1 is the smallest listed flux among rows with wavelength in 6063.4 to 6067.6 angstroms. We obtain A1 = 3.216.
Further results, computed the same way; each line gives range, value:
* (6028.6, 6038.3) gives 2.101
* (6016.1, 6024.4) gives 3.095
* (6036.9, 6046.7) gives 2.42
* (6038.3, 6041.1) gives 4.342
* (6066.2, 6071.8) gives 4.323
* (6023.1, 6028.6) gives 2.914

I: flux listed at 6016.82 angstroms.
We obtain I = 3.095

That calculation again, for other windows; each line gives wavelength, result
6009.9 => 3.198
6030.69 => 2.101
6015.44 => 3.816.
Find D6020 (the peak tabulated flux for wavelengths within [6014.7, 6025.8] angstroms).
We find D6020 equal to 5.06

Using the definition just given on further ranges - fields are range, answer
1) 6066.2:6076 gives 5.094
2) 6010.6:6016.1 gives 3.816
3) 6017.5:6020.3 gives 3.524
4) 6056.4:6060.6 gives 4.502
